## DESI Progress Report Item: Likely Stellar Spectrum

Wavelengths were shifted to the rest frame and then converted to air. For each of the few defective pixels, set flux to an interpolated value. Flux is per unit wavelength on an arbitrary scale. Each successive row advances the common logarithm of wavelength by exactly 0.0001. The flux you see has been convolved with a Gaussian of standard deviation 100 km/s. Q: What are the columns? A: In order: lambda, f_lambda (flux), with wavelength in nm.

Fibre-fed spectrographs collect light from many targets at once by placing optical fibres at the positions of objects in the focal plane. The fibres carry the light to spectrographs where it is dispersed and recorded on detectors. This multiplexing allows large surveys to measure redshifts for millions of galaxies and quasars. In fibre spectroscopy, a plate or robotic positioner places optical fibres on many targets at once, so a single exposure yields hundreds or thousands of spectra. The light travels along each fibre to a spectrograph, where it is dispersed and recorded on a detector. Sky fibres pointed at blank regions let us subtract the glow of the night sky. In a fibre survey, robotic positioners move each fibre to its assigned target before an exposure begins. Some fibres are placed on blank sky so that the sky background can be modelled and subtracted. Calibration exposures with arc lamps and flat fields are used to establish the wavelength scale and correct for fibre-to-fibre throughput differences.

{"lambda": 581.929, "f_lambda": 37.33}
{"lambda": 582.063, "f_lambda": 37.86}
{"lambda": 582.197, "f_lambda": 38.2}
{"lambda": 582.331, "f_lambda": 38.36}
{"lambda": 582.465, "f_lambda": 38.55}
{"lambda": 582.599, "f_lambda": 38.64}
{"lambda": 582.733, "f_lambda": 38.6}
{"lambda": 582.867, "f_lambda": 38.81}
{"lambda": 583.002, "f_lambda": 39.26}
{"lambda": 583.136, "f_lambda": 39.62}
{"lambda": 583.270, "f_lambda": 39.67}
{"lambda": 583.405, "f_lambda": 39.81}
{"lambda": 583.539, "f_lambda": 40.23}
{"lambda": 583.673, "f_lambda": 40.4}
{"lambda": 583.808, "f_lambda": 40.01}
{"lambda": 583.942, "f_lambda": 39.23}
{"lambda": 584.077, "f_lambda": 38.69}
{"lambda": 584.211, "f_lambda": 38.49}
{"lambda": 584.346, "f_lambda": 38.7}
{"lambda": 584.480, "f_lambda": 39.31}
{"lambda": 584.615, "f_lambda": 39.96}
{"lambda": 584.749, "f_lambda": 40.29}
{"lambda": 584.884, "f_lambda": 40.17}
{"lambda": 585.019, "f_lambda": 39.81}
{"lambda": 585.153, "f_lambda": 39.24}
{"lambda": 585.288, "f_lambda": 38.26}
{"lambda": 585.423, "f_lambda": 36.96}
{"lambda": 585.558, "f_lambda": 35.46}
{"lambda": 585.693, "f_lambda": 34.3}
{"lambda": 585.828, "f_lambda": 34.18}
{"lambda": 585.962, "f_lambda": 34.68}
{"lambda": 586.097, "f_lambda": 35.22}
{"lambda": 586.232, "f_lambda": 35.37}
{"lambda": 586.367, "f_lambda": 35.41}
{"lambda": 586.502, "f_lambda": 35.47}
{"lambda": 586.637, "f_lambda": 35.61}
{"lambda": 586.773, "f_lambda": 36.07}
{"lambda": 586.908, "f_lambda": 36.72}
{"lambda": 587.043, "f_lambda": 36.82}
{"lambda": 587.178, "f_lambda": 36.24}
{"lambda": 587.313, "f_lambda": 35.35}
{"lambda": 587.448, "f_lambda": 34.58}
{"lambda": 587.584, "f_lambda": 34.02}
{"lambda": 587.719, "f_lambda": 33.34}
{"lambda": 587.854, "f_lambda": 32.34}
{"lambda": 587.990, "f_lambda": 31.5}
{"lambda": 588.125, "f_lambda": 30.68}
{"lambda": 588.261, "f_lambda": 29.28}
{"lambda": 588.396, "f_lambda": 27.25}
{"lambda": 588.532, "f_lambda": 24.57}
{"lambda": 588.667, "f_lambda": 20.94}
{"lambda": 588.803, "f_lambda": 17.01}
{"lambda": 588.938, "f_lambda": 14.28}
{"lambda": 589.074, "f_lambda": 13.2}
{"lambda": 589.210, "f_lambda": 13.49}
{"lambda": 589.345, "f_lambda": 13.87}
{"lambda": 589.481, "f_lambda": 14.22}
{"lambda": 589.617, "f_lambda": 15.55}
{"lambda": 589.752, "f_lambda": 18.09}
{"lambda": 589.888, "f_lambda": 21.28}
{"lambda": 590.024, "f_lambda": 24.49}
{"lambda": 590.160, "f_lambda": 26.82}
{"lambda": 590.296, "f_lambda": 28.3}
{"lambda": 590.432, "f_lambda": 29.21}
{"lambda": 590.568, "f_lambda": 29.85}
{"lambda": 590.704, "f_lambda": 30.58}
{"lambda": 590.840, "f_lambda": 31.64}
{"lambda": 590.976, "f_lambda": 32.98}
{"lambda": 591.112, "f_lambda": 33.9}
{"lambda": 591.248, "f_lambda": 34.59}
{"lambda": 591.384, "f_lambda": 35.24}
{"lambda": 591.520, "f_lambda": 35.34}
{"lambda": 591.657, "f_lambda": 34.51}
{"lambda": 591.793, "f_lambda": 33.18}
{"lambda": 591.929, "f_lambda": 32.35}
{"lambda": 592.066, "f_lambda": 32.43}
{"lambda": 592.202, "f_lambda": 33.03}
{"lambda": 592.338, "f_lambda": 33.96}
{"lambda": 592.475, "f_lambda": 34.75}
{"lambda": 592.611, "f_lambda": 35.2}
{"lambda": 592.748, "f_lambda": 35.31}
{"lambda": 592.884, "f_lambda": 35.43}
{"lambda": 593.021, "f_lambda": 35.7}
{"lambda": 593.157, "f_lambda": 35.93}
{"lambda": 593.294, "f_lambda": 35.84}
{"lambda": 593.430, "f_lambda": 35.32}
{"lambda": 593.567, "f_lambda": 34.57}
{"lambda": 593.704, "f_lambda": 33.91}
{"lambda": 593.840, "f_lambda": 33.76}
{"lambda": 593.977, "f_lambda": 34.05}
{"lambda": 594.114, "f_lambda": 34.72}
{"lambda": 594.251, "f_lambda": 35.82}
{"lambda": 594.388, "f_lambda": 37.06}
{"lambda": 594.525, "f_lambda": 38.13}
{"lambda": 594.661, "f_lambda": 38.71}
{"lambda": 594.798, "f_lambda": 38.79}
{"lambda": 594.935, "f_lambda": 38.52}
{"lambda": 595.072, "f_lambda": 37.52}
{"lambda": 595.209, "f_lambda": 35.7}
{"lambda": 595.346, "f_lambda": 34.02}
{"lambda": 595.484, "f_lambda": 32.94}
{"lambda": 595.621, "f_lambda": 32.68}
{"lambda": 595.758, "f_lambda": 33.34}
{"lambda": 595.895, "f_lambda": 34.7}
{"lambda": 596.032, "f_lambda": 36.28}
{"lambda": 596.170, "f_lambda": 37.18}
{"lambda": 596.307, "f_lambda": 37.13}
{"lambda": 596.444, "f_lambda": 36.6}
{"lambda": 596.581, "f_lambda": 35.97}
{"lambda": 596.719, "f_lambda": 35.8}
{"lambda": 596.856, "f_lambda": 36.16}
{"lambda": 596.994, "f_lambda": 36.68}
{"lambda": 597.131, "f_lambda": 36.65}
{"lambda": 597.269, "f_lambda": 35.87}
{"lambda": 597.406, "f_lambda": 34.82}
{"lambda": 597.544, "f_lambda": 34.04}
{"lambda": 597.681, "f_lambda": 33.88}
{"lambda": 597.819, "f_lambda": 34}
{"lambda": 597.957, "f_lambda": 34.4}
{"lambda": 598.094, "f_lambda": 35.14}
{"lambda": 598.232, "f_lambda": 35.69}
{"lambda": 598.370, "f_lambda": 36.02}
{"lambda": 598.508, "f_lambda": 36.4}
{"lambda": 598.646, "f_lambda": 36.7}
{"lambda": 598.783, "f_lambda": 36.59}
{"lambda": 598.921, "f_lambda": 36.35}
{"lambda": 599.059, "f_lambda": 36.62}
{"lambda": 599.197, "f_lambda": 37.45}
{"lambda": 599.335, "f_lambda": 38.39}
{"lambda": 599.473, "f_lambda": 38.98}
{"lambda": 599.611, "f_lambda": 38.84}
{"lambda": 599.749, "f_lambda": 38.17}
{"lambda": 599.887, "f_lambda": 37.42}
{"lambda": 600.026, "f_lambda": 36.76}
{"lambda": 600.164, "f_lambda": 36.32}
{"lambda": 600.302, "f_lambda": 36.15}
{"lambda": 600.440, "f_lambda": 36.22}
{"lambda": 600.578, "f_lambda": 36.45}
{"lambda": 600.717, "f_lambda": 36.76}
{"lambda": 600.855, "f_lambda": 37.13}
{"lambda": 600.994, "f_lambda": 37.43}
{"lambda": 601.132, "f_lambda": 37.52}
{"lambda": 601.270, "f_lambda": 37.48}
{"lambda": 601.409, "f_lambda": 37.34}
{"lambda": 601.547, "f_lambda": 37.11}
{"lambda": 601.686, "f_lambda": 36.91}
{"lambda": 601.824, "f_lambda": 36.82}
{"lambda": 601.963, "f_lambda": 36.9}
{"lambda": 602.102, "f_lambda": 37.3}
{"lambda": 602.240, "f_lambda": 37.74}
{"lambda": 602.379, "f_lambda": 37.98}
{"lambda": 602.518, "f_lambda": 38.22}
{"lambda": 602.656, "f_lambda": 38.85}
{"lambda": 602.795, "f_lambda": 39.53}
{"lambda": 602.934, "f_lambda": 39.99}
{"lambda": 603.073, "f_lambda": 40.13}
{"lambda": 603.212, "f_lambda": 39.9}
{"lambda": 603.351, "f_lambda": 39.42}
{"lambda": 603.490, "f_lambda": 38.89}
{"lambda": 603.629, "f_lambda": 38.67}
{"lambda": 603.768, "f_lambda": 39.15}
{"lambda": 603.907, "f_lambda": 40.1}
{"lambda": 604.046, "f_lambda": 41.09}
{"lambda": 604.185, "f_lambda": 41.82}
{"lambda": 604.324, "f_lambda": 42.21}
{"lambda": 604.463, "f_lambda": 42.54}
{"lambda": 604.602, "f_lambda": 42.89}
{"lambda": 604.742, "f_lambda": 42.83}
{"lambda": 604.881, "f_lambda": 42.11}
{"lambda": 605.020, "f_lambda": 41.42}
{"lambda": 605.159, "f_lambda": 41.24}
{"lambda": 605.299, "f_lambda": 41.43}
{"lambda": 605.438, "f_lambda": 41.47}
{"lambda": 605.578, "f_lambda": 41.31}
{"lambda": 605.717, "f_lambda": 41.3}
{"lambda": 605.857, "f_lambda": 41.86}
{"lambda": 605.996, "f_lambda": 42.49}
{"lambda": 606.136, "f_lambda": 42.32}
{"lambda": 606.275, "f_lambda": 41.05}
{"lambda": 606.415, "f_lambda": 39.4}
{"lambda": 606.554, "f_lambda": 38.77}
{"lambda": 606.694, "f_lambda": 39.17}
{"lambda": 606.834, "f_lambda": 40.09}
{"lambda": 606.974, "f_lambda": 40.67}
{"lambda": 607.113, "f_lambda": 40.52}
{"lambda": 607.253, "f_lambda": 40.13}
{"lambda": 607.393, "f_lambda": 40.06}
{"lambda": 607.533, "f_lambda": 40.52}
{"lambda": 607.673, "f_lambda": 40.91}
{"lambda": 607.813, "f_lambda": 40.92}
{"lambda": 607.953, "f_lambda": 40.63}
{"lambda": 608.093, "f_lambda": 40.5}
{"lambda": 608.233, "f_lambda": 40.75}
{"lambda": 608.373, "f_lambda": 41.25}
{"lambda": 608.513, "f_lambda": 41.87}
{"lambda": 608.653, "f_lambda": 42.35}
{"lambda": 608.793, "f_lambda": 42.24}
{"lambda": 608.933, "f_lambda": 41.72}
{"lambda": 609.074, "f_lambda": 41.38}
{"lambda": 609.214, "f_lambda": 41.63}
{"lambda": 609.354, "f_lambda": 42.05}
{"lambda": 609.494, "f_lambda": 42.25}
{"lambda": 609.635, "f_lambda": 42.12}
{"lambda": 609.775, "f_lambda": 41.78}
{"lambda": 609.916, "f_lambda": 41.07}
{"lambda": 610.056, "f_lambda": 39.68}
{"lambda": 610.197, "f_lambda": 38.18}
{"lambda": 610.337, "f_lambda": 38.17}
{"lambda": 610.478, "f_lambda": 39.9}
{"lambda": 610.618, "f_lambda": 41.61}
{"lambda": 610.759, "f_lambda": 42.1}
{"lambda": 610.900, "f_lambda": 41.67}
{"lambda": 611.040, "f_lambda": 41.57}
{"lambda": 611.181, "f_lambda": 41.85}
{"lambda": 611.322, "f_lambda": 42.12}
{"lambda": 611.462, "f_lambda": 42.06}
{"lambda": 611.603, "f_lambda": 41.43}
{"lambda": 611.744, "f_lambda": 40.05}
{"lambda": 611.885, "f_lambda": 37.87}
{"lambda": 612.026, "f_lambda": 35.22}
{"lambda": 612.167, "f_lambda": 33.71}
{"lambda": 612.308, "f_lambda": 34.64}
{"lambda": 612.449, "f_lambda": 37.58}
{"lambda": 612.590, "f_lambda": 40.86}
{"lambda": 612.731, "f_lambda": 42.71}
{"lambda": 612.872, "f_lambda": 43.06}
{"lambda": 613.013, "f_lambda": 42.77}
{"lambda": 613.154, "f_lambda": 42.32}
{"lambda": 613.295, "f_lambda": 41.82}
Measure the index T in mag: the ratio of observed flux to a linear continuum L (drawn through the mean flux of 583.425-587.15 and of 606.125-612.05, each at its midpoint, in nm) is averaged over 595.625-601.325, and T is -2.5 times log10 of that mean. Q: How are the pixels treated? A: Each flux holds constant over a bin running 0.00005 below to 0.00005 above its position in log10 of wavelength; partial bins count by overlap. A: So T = 0.087 mag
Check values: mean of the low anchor 37.6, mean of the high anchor 40.8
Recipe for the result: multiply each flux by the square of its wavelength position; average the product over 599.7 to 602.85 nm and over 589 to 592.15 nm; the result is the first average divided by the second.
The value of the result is 1.4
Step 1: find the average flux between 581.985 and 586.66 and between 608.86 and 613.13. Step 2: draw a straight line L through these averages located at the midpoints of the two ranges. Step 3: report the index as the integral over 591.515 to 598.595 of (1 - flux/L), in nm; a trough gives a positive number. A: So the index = 0.68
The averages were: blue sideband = 38.1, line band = 35.3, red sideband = 40.4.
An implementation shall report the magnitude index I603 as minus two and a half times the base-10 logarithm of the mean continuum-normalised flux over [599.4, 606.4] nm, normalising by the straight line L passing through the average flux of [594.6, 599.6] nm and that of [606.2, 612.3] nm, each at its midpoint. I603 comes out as -0.03 mag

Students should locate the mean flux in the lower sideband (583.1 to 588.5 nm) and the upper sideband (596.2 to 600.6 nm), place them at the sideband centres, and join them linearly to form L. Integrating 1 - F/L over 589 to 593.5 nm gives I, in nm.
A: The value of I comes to 0.88 nm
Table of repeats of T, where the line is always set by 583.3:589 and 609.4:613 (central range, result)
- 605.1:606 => -0.069 mag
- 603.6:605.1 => -0.075 mag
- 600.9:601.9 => 0.024 mag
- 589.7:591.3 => 0.243 mag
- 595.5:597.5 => 0.041 mag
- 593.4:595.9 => 0.032 mag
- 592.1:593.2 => 0.040 mag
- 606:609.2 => -0.039 mag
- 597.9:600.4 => 0.022 mag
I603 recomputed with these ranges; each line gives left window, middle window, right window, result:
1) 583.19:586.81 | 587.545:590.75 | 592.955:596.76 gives 0.48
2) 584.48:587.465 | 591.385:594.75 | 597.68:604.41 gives 0.07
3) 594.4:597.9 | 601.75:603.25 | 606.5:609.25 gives 0.00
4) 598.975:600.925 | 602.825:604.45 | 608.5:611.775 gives -0.04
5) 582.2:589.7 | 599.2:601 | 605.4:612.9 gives 0.01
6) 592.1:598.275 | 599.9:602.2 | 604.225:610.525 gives 0.04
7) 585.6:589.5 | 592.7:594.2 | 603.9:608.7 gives -0.06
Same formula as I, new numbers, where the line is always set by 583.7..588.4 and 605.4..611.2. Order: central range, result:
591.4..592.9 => 0.13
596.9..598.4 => 0.13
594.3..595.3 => 0.01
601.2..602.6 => 0.08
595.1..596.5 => 0.11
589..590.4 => 0.67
